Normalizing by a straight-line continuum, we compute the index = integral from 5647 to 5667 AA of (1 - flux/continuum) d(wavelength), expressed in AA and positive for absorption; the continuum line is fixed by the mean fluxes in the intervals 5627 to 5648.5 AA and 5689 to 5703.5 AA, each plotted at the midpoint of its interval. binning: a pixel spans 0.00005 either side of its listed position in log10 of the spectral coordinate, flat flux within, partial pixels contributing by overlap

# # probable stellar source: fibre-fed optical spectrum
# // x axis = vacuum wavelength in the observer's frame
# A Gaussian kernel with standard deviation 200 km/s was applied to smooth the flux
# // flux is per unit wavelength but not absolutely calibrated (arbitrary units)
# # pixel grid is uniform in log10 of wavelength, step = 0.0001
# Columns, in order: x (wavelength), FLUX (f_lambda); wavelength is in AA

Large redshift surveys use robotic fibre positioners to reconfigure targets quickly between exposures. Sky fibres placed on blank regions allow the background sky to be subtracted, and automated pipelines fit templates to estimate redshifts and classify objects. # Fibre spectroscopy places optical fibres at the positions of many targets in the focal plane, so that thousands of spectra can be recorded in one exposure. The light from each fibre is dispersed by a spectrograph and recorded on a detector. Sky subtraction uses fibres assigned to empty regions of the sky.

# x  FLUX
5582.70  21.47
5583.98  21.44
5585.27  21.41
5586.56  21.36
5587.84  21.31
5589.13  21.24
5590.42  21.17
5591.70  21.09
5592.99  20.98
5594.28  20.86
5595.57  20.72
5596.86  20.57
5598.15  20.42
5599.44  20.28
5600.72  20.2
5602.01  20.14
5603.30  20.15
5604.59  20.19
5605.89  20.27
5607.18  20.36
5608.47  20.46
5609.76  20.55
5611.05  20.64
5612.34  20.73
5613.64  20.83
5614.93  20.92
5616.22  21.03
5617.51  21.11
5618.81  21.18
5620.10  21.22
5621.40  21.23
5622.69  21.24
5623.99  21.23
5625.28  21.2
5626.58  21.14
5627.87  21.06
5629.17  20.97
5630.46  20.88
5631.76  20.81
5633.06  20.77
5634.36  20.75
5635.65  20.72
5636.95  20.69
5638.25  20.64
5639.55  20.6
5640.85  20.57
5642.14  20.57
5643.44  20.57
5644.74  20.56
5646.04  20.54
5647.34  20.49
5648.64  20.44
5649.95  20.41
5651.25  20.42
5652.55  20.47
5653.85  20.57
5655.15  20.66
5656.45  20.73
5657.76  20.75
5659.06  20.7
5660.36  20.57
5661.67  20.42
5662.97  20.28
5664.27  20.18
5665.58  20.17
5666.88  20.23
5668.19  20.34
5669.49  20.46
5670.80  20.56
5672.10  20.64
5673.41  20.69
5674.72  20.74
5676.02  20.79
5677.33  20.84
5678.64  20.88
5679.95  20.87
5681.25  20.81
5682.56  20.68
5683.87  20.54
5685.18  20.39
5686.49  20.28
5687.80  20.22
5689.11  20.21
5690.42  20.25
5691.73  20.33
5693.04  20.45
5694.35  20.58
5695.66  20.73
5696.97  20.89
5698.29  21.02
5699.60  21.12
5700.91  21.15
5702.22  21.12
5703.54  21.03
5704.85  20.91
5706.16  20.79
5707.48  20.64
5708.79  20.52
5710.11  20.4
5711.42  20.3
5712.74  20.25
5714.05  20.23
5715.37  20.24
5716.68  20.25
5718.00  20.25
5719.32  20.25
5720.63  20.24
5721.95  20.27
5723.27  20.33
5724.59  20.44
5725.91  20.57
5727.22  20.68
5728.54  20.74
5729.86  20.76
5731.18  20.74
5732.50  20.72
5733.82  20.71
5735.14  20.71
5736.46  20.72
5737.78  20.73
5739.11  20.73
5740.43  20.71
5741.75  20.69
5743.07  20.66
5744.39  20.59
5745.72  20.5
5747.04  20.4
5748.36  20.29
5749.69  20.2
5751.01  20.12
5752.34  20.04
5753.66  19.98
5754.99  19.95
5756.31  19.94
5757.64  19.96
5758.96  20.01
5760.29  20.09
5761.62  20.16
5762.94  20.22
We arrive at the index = 0.2 AA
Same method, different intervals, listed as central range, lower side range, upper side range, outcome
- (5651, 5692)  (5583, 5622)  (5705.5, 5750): 0.24 AA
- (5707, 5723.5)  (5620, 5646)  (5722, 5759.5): 0.18 AA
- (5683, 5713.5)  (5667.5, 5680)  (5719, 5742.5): 0.03 AA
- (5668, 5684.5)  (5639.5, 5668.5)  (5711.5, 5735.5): -0.17 AA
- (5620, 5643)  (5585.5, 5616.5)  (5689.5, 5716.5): -0.24 AA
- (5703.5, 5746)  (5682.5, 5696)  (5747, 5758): -0.69 AA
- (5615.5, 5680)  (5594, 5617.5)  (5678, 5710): -0.34 AA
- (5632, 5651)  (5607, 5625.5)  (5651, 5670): 0.07 AA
